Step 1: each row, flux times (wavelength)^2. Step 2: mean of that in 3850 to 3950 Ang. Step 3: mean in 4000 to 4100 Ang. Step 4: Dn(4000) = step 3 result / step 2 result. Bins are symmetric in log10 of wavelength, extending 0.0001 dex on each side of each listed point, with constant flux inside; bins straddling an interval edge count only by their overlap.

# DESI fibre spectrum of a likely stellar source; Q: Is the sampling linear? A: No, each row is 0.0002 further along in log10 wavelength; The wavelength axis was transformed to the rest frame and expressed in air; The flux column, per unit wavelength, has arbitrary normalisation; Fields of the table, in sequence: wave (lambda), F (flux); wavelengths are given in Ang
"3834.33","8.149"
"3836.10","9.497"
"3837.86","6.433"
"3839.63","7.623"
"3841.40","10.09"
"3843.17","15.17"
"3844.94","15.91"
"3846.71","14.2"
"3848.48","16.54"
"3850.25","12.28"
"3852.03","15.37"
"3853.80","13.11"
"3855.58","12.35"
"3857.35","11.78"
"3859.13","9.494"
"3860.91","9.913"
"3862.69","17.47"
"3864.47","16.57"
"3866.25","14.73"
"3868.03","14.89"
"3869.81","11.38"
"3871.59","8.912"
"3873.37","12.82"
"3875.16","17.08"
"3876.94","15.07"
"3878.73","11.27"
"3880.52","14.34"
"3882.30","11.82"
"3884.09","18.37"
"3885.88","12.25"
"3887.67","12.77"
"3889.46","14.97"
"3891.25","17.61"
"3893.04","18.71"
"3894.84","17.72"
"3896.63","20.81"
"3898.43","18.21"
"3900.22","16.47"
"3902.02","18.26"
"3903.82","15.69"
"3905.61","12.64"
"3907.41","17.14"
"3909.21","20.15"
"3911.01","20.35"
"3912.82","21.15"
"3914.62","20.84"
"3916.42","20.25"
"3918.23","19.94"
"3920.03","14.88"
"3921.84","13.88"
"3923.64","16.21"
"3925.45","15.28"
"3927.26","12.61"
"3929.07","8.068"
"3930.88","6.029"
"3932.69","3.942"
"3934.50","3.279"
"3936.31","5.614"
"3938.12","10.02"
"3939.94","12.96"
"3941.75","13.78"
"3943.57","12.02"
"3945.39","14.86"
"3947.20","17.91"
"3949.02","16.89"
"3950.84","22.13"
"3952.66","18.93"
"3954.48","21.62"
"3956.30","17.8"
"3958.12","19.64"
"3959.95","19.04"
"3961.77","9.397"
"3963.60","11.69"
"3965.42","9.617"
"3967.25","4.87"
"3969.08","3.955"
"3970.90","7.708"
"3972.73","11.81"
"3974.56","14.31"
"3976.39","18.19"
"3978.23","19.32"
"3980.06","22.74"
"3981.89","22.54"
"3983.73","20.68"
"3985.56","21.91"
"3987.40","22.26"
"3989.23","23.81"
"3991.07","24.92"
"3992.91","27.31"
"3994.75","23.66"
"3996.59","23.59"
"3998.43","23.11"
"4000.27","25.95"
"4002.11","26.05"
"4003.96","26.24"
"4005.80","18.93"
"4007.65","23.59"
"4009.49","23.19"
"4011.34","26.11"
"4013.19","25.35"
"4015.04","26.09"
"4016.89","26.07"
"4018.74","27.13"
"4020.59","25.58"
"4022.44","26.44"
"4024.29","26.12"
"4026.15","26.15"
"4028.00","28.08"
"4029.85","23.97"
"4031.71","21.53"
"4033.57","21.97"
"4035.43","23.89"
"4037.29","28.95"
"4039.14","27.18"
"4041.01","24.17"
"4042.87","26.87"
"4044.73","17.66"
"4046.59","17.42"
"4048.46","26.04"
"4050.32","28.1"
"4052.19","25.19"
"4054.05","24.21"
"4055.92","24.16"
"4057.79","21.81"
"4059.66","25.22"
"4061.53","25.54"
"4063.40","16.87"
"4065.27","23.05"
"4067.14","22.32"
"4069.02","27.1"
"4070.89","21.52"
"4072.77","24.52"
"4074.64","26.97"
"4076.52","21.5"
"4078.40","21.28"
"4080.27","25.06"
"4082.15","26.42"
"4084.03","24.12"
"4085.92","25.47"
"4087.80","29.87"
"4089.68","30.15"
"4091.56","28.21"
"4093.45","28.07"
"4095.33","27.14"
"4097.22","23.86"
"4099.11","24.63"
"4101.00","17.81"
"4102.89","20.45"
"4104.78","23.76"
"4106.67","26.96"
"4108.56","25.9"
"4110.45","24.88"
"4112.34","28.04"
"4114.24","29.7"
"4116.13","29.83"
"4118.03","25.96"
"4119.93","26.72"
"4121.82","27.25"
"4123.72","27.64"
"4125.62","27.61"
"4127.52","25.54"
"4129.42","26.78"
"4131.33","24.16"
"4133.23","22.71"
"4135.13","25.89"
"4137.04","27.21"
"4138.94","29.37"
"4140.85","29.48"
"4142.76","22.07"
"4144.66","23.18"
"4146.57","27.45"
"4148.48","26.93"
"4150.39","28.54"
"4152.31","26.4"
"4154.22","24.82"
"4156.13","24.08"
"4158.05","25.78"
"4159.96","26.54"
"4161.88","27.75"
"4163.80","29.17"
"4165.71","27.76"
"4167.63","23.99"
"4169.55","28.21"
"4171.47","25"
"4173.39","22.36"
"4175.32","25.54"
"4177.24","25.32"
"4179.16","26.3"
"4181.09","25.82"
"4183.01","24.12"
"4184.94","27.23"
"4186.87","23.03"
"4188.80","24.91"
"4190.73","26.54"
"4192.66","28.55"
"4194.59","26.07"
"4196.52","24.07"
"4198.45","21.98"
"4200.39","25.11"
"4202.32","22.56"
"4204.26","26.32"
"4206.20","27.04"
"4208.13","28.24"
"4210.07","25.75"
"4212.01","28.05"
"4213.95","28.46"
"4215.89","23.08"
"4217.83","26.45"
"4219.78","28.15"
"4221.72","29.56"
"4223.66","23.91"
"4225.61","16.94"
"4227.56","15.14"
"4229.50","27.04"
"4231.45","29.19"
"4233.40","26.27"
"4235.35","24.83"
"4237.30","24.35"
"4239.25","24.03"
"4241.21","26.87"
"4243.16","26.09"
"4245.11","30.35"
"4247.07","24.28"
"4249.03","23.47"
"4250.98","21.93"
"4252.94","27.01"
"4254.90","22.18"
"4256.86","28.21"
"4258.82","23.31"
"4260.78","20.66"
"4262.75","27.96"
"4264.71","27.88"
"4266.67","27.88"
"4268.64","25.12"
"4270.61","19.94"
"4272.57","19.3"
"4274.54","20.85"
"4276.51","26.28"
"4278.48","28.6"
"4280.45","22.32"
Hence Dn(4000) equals 1.86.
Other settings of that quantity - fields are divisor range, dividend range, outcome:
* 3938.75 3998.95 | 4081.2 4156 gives 1.62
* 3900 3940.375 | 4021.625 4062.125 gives 1.85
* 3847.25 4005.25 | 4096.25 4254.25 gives 1.81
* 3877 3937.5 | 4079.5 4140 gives 1.95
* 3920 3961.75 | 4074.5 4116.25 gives 2.01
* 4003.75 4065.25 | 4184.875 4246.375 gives 1.14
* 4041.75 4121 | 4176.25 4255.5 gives 1.09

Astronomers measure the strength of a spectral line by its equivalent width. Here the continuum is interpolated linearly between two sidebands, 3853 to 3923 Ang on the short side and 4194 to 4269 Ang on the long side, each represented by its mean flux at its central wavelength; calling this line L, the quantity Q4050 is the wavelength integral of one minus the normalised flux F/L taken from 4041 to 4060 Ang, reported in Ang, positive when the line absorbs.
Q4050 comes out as -3.3 Ang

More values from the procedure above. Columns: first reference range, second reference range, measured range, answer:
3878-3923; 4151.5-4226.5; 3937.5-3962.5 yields 2.78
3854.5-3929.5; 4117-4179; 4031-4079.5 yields -3.10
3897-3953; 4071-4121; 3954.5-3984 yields 5.02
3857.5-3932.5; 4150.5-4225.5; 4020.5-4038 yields -4.52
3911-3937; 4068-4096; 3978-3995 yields -4.43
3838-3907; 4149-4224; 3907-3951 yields 5.55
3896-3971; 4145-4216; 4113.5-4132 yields -3.10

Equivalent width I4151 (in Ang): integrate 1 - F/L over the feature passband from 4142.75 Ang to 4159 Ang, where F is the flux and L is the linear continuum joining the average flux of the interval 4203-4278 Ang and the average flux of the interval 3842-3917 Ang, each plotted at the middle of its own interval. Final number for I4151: -2.2 Ang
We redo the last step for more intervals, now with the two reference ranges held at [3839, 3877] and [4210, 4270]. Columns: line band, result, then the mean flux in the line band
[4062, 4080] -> -2.7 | 23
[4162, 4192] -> -3.2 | 25.8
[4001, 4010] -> -2.9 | 23.7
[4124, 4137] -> -2.3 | 25.7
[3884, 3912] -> -4.6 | 17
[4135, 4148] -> -2.5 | 26.4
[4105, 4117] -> -3.4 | 27.3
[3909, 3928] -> -3.2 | 17.7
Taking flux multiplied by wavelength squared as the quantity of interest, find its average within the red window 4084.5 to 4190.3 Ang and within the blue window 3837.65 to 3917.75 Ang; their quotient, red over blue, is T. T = 2.0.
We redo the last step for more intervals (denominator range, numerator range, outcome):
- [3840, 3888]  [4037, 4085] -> 1.96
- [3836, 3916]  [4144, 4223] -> 2.05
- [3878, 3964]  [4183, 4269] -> 1.93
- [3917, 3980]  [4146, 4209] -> 2.17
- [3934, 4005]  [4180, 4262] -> 1.64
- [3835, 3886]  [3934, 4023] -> 1.55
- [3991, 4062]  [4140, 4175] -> 1.13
